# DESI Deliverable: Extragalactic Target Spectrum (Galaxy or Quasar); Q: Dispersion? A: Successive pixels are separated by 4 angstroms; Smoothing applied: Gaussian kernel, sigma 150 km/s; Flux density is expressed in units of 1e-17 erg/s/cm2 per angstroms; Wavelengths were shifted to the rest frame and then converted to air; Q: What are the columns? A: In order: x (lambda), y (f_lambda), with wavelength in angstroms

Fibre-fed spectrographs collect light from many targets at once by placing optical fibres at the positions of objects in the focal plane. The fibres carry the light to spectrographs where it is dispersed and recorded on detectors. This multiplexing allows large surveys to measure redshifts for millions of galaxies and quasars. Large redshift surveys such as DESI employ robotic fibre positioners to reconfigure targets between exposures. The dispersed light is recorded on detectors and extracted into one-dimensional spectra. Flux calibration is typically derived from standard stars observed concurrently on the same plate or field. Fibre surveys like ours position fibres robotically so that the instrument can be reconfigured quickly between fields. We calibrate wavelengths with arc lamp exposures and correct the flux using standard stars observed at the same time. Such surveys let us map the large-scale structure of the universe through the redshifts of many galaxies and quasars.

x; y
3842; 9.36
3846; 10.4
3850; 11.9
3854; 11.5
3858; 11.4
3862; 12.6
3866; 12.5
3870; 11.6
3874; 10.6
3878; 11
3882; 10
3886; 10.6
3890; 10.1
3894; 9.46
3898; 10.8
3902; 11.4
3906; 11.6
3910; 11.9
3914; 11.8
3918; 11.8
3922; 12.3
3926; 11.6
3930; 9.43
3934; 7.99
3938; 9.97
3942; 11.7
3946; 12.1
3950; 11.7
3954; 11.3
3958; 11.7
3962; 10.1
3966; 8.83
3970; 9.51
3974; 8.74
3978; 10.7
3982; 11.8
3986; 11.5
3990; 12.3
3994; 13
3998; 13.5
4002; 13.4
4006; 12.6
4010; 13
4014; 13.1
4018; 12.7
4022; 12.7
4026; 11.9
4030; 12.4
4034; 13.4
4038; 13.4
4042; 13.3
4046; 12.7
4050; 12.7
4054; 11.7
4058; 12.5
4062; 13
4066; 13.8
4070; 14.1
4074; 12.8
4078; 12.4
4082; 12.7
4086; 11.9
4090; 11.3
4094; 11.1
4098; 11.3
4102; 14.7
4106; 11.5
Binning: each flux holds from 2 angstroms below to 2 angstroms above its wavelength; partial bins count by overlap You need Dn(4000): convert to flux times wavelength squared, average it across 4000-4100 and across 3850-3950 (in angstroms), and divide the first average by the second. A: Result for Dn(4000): 1.23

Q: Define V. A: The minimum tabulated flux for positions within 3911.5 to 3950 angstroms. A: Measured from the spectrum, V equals 7.99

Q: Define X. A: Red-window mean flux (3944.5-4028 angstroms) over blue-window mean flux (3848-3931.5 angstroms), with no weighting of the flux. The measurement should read 1.04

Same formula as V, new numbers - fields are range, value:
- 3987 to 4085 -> 11.7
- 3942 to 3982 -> 8.74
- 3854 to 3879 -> 10.6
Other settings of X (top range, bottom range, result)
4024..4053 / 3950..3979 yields 1.25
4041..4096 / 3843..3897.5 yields 1.14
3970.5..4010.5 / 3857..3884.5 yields 1.05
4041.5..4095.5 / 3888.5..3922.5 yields 1.12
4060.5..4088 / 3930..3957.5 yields 1.21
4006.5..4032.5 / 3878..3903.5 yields 1.21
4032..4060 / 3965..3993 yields 1.21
